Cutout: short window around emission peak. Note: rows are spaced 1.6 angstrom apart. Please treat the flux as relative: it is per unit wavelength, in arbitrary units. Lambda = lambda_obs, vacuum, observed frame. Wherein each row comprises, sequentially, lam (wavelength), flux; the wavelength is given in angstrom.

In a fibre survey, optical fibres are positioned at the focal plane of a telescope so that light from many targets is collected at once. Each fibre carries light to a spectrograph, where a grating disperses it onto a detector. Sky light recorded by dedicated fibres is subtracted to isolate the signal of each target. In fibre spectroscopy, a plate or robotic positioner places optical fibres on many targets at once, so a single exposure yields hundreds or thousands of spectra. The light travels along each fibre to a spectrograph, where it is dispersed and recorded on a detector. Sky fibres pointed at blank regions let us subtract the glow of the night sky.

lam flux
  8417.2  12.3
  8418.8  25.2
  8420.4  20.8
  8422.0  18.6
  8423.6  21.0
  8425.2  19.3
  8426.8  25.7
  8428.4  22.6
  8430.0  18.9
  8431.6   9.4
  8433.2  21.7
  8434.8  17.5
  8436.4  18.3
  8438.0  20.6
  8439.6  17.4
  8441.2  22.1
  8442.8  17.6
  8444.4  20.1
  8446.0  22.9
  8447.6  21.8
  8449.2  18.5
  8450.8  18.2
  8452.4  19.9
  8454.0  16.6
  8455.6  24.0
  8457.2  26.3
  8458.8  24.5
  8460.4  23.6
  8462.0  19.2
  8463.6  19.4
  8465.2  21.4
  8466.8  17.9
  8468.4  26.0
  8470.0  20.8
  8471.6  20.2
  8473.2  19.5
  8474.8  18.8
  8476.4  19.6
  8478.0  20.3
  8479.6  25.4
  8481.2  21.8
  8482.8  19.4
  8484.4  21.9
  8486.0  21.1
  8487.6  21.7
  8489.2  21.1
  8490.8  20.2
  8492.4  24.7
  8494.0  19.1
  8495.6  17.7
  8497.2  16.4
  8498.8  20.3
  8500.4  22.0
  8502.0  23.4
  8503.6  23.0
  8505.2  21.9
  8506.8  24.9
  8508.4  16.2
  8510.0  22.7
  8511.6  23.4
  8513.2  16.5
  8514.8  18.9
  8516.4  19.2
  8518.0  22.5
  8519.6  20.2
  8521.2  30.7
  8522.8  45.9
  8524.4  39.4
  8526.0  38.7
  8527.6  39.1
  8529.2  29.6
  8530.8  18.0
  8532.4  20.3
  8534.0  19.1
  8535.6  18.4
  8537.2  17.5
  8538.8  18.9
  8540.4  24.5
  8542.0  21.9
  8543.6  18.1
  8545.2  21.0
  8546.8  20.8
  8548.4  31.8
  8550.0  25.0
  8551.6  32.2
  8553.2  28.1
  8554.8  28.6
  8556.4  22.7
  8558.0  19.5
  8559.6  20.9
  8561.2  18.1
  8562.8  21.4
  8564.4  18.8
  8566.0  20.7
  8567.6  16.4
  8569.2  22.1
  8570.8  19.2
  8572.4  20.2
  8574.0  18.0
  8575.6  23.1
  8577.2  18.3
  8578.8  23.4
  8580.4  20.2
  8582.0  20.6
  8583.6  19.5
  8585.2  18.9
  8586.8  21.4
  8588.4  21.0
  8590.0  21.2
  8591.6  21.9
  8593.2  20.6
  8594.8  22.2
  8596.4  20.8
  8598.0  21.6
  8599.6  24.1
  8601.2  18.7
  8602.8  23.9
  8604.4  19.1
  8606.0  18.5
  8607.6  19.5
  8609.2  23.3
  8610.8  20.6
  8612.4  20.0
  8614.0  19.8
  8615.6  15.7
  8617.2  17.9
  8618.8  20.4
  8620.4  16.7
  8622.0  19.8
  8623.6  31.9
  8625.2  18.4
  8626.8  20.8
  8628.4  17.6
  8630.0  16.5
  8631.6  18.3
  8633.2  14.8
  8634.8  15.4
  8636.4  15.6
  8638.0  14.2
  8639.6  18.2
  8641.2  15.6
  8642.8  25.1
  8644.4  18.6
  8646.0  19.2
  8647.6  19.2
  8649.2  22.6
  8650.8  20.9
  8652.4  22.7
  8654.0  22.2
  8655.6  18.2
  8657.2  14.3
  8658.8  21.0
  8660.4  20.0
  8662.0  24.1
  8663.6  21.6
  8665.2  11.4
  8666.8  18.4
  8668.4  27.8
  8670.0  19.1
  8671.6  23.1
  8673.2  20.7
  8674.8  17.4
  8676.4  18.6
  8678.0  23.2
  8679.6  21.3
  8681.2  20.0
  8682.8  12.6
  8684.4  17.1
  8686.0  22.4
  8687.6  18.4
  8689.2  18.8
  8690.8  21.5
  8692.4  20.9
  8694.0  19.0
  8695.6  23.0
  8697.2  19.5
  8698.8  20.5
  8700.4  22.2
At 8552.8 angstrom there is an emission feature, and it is [N II] 6583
